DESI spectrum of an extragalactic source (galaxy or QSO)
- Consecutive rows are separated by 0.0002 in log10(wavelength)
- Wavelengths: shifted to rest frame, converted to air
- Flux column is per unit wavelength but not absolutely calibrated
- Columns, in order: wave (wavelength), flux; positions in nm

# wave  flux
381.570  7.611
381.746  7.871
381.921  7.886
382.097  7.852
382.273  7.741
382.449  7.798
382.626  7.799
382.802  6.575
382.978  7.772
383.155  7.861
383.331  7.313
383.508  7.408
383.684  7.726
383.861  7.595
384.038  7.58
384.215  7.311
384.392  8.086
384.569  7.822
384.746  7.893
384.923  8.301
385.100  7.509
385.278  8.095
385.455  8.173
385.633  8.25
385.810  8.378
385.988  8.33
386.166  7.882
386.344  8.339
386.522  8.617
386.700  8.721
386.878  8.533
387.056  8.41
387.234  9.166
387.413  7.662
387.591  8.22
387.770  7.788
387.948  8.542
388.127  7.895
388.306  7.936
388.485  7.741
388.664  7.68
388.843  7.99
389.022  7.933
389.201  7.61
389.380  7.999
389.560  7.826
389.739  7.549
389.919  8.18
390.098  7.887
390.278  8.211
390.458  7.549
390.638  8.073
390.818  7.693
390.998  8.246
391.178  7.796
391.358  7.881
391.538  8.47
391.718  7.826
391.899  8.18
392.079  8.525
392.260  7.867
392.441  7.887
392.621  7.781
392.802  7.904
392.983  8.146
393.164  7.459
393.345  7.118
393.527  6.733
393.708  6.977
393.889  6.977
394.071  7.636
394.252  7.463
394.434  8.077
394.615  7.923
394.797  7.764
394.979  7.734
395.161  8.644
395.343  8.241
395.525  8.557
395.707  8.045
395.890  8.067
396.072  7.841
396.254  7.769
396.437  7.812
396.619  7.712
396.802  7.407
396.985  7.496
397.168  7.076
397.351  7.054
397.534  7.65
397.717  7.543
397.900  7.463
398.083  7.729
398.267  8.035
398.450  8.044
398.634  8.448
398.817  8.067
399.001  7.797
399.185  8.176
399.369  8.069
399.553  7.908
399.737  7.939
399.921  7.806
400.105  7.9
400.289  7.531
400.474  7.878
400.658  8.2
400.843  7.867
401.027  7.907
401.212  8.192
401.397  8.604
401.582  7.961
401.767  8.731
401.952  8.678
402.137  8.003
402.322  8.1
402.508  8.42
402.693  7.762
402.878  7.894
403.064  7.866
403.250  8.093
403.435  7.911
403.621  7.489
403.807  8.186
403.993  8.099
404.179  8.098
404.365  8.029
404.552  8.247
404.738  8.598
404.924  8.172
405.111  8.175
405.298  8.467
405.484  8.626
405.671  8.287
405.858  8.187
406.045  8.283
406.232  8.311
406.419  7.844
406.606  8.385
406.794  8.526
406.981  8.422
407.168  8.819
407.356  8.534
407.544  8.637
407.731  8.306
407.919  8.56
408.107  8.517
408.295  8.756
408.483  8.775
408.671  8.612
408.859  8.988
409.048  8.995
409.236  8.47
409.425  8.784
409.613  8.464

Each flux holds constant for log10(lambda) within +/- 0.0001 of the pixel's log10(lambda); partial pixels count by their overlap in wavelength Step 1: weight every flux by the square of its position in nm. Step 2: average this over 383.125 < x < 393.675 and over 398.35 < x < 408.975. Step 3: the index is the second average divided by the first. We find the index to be 1.1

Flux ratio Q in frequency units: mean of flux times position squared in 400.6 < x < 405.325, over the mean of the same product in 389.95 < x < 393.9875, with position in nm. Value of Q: 1.10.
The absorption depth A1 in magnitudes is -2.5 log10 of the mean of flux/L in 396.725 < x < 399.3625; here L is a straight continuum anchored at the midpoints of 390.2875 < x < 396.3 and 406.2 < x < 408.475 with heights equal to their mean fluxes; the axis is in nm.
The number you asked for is 0.05 mag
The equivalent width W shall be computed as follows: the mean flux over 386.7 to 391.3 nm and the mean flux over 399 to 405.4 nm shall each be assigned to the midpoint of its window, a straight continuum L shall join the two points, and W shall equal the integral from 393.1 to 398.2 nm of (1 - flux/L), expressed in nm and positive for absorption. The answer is 0.26 nm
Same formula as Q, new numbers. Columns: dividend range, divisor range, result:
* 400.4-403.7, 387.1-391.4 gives 1.08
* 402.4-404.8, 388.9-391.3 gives 1.09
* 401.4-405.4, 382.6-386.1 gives 1.15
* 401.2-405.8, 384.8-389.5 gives 1.09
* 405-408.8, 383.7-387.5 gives 1.16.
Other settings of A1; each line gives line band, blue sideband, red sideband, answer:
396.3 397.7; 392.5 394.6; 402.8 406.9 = 0.03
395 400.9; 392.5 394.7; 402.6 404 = -0.02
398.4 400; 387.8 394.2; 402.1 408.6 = 0.01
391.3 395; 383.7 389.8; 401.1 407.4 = 0.05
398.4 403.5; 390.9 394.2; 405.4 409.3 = 0.02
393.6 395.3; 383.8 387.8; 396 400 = 0.02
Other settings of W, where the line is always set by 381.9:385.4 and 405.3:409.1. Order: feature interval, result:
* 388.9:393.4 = 0.03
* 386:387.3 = -0.12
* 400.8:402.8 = 0.03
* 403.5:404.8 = 0.05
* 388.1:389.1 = 0.00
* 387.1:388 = -0.05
